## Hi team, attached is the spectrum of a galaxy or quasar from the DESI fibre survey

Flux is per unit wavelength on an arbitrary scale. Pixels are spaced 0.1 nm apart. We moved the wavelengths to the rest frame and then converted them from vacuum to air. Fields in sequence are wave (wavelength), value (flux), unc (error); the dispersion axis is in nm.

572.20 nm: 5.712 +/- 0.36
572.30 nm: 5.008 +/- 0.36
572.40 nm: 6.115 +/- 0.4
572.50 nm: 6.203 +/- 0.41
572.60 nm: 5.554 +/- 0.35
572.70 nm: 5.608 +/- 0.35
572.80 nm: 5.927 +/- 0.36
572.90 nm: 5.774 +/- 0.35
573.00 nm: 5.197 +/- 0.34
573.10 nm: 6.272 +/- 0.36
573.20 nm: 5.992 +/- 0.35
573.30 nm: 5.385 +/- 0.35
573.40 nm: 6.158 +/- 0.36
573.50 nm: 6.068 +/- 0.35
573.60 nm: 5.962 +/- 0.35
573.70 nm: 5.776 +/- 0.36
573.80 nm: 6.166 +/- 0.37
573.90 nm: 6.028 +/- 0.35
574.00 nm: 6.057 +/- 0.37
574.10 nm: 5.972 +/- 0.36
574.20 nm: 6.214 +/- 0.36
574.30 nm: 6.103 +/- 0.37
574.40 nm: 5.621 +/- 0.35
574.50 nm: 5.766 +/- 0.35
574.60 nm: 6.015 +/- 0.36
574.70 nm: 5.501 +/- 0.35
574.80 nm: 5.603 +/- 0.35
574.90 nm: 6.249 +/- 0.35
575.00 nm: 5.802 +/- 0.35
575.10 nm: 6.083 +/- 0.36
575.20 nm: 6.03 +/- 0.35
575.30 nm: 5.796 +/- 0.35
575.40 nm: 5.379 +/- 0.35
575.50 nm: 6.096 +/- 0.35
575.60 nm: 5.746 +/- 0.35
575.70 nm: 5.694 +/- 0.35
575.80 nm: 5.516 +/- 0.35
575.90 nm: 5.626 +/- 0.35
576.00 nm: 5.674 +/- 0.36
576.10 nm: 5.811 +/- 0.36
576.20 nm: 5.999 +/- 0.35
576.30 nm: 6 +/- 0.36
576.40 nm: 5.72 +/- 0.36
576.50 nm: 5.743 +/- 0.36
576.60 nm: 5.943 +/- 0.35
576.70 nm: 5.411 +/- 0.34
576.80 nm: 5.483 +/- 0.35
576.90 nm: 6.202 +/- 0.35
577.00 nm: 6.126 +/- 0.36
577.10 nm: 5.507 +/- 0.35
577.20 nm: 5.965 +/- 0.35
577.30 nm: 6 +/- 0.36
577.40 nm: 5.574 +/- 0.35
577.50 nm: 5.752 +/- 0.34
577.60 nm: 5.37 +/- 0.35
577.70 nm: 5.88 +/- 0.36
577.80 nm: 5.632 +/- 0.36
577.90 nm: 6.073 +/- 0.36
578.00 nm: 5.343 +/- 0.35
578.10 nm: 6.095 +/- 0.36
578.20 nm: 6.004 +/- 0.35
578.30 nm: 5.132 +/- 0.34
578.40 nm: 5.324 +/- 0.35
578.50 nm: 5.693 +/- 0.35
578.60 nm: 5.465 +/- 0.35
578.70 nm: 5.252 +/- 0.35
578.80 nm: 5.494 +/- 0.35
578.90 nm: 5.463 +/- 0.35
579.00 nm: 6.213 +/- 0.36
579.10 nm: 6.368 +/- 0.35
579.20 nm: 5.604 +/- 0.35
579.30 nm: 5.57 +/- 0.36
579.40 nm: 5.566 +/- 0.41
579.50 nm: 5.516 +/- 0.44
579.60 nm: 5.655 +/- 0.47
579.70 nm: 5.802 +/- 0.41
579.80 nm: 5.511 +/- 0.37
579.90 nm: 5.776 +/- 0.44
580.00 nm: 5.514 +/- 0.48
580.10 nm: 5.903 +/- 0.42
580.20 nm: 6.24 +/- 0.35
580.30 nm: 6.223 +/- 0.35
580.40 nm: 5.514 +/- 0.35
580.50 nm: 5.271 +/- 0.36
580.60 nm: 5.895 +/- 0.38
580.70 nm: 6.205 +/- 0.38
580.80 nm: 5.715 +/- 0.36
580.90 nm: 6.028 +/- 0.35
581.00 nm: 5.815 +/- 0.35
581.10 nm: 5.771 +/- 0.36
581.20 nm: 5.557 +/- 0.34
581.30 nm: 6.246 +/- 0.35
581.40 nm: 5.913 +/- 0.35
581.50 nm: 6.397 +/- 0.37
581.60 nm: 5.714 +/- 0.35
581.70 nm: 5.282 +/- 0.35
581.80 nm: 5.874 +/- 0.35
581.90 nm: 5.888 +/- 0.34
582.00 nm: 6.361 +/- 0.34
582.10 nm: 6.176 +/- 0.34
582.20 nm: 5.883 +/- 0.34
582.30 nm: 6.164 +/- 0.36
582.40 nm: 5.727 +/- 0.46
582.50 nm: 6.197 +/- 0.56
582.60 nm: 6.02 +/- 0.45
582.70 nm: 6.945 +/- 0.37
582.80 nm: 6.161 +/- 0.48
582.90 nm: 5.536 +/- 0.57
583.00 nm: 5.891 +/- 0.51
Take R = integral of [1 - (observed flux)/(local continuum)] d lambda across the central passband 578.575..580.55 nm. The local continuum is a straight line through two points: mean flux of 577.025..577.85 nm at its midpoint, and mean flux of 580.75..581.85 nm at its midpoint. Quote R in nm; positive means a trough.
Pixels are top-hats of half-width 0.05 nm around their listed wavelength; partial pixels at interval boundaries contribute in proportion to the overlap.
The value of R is 0.03 nm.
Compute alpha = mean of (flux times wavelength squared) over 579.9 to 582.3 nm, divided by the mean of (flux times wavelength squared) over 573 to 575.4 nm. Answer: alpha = 1.02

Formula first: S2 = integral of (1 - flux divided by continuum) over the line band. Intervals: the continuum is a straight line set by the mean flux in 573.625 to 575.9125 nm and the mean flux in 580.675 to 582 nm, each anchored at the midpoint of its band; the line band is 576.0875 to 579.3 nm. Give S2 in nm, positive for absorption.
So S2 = 0.08 nm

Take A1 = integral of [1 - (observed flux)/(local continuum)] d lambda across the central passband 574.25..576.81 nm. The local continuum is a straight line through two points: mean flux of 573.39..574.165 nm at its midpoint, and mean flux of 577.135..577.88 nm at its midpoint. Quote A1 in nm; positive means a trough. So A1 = 0.04 nm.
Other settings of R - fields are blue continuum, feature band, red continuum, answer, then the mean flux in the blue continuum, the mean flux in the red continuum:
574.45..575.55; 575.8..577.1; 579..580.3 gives 0.01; 5.85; 5.79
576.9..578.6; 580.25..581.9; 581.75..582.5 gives 0.03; 5.72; 6.02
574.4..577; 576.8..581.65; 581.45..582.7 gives 0.12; 5.8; 6.01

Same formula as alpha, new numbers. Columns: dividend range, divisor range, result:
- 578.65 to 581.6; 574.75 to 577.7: 1.01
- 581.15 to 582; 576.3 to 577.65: 1.04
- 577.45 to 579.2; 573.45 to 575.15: 0.97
